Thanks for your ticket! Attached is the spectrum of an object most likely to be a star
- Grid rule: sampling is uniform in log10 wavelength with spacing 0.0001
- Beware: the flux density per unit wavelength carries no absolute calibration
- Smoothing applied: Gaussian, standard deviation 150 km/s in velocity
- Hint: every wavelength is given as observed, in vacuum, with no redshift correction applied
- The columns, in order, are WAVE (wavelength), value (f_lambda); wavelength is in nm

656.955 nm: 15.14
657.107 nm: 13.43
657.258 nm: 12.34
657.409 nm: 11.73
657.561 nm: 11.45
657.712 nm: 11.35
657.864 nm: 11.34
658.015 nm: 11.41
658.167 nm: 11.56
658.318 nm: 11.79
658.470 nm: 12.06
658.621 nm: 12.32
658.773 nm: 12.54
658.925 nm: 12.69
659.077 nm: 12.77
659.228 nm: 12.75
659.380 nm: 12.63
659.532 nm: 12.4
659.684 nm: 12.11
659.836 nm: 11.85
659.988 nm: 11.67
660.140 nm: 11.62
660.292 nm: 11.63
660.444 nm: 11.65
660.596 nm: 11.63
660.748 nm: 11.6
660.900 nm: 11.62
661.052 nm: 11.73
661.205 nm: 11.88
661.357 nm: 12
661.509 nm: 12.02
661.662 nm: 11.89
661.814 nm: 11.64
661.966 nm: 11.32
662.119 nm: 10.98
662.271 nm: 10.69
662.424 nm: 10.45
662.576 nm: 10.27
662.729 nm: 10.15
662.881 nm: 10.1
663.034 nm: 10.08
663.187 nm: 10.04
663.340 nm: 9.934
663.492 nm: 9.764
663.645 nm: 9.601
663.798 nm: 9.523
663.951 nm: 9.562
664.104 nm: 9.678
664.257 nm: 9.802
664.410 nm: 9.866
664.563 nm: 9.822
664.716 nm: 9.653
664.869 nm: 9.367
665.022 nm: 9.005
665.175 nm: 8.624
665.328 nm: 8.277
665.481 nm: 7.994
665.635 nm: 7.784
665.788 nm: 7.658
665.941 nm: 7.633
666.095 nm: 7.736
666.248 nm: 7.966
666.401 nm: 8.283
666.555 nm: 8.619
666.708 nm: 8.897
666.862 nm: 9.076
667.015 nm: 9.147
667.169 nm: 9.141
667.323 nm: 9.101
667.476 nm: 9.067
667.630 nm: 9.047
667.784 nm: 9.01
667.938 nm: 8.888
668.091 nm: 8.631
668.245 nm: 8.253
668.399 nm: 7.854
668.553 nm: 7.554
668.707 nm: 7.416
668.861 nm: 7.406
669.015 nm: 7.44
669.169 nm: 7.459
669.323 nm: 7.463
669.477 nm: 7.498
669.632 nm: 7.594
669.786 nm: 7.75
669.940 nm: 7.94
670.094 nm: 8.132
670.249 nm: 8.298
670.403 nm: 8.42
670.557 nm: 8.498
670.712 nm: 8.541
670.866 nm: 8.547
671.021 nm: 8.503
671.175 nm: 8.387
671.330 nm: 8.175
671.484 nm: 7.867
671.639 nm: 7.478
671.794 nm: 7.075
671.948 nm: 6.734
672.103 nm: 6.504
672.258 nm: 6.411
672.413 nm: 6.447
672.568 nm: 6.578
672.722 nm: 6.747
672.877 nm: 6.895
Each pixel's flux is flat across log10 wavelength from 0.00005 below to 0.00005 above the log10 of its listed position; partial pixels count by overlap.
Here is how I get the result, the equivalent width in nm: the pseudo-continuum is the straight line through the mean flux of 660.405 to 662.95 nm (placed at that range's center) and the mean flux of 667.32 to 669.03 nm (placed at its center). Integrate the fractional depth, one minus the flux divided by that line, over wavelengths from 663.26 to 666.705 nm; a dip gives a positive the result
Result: 0.303 nm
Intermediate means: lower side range 11.3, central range 8.92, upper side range 8.3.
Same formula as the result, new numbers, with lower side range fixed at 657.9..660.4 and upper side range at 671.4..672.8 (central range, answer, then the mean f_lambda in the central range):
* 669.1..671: -0.08 nm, 8.03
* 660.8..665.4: 0.09 nm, 10.3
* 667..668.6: -0.02 nm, 8.7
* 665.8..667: 0.11 nm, 8.33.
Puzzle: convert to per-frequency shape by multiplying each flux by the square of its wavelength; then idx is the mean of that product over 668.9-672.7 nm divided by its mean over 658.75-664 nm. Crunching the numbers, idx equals 0.70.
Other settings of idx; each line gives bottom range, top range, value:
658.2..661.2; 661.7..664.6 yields 0.86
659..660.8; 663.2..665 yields 0.81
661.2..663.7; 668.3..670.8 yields 0.75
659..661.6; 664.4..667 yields 0.73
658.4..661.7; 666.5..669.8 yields 0.71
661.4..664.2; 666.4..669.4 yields 0.82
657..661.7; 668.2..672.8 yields 0.66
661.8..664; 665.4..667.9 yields 0.84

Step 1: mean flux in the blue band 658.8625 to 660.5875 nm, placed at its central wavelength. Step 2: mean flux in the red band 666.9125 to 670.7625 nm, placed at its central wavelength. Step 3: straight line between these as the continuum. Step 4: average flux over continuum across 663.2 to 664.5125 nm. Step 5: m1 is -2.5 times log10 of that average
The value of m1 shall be 0.07 mag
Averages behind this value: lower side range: 12.1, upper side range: 8.22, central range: 9.73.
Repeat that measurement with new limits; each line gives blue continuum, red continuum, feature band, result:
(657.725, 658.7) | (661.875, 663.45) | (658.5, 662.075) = -0.08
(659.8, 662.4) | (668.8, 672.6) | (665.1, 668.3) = 0.09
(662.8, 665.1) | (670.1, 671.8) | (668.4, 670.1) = 0.13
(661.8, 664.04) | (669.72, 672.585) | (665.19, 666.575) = 0.17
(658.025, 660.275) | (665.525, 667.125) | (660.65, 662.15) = -0.07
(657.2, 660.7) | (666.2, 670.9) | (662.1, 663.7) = 0.03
